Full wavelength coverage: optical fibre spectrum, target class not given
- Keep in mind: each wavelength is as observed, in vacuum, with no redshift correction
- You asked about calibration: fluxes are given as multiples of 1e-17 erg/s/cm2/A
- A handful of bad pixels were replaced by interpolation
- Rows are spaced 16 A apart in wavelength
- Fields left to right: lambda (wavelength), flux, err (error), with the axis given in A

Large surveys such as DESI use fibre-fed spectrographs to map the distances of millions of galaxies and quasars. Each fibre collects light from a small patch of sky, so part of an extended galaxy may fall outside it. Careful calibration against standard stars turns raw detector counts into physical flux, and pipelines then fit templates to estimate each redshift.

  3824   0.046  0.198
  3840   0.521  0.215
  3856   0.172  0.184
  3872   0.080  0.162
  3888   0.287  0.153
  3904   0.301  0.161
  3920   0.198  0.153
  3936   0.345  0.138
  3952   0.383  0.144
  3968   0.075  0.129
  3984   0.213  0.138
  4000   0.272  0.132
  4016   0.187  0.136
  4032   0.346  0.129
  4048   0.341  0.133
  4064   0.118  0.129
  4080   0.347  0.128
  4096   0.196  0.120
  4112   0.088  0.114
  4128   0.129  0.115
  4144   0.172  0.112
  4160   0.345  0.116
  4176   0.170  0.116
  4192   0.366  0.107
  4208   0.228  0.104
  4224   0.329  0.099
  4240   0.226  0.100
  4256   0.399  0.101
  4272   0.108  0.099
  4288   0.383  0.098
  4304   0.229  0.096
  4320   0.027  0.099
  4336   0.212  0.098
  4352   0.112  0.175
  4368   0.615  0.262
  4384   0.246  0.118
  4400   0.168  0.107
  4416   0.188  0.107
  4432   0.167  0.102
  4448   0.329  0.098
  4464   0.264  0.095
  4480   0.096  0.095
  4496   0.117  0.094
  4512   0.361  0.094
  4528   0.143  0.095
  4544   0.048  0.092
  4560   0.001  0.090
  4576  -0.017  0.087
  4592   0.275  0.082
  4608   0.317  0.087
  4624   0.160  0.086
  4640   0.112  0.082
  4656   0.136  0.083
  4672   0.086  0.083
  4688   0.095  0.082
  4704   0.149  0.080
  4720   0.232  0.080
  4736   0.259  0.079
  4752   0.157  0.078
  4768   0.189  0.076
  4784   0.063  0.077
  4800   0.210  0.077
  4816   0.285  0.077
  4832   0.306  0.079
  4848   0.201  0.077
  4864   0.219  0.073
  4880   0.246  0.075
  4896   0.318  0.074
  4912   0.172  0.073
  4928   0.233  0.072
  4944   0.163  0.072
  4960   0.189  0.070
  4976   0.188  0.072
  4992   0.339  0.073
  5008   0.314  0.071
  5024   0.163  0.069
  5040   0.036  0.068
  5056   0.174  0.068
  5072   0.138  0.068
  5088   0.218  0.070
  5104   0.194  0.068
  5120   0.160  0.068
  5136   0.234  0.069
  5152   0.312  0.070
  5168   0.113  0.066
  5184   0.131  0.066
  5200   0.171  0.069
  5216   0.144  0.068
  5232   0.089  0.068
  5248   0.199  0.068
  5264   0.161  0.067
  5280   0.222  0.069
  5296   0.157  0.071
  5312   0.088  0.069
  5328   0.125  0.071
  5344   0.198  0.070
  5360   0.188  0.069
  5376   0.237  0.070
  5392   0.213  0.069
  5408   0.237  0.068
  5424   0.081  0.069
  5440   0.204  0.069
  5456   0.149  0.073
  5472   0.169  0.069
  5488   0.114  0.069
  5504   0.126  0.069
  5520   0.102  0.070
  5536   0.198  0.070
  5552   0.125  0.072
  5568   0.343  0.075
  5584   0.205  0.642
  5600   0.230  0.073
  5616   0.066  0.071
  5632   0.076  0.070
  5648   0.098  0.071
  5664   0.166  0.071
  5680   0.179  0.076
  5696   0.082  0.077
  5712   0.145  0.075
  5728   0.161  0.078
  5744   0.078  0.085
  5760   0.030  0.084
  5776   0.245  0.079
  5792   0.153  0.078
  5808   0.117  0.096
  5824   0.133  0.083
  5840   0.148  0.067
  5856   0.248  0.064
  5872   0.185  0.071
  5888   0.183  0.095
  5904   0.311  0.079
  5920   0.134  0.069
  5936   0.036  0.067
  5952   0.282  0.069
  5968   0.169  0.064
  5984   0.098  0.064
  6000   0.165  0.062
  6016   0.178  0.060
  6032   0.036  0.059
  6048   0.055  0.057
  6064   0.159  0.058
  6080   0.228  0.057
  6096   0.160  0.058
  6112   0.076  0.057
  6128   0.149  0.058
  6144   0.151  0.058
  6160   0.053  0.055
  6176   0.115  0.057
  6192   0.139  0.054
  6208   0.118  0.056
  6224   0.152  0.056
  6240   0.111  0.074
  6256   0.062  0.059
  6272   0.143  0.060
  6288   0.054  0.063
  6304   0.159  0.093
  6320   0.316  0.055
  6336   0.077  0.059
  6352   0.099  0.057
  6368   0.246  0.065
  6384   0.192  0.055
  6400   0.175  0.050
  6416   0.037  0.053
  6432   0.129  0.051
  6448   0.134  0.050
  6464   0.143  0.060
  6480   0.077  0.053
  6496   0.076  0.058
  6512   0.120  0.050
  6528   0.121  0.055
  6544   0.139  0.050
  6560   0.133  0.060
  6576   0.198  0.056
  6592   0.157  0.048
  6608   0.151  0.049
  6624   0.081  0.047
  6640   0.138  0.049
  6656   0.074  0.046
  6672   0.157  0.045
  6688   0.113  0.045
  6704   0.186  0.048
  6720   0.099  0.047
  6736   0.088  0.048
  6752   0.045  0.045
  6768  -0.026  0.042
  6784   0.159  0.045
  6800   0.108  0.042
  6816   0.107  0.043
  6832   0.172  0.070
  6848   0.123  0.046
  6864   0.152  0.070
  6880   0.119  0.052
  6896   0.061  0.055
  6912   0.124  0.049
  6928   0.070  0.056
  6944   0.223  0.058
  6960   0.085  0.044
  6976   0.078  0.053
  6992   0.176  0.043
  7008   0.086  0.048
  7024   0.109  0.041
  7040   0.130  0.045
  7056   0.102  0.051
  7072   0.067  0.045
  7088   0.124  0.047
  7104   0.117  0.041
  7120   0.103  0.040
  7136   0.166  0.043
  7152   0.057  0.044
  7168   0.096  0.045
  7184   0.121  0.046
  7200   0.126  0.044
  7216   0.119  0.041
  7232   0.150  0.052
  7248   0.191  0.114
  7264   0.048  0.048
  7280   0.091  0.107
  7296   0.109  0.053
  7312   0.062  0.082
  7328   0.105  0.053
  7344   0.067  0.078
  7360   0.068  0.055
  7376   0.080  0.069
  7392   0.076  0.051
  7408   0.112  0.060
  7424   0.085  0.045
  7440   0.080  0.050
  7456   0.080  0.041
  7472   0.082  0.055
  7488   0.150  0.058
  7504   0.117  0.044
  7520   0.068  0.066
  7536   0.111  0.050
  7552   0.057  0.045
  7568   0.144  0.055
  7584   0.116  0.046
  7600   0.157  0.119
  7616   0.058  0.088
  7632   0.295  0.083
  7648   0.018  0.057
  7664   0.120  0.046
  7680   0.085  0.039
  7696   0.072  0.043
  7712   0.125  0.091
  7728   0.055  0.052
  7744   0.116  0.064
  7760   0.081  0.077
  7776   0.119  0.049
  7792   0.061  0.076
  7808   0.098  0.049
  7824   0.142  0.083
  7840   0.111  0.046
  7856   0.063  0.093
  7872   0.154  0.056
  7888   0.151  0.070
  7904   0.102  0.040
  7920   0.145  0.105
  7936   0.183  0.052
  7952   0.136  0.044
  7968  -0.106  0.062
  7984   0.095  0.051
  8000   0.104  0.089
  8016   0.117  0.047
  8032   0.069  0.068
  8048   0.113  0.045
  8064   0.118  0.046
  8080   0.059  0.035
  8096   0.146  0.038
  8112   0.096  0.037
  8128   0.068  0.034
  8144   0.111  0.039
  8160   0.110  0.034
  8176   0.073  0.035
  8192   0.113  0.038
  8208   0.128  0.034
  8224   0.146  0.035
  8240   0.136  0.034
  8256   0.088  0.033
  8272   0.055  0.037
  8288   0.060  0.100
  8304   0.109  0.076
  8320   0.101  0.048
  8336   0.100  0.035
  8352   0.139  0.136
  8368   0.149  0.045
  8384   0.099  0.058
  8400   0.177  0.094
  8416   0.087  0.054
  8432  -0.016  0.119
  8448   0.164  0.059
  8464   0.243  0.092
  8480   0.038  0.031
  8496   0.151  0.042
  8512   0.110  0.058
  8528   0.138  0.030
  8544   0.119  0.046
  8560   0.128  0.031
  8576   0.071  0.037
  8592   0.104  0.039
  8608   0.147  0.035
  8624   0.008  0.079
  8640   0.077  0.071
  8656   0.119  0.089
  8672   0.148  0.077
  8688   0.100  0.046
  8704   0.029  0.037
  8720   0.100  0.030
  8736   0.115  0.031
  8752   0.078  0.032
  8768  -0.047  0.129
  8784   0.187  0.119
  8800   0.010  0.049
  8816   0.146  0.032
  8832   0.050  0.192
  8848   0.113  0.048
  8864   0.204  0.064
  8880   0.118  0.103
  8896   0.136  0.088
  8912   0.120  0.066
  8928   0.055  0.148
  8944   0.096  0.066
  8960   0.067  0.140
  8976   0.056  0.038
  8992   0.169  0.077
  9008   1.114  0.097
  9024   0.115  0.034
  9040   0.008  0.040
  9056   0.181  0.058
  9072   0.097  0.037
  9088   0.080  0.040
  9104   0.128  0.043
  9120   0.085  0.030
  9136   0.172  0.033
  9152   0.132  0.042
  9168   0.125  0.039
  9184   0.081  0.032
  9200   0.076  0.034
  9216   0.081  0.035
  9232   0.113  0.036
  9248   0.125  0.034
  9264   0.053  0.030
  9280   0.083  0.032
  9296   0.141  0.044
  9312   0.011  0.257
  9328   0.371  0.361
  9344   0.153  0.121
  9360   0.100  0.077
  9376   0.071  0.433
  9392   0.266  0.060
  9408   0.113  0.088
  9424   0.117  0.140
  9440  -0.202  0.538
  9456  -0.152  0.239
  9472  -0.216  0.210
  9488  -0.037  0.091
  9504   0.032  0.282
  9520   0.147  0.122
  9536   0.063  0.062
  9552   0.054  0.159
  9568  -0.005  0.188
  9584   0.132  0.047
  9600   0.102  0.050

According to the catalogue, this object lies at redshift 1.415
